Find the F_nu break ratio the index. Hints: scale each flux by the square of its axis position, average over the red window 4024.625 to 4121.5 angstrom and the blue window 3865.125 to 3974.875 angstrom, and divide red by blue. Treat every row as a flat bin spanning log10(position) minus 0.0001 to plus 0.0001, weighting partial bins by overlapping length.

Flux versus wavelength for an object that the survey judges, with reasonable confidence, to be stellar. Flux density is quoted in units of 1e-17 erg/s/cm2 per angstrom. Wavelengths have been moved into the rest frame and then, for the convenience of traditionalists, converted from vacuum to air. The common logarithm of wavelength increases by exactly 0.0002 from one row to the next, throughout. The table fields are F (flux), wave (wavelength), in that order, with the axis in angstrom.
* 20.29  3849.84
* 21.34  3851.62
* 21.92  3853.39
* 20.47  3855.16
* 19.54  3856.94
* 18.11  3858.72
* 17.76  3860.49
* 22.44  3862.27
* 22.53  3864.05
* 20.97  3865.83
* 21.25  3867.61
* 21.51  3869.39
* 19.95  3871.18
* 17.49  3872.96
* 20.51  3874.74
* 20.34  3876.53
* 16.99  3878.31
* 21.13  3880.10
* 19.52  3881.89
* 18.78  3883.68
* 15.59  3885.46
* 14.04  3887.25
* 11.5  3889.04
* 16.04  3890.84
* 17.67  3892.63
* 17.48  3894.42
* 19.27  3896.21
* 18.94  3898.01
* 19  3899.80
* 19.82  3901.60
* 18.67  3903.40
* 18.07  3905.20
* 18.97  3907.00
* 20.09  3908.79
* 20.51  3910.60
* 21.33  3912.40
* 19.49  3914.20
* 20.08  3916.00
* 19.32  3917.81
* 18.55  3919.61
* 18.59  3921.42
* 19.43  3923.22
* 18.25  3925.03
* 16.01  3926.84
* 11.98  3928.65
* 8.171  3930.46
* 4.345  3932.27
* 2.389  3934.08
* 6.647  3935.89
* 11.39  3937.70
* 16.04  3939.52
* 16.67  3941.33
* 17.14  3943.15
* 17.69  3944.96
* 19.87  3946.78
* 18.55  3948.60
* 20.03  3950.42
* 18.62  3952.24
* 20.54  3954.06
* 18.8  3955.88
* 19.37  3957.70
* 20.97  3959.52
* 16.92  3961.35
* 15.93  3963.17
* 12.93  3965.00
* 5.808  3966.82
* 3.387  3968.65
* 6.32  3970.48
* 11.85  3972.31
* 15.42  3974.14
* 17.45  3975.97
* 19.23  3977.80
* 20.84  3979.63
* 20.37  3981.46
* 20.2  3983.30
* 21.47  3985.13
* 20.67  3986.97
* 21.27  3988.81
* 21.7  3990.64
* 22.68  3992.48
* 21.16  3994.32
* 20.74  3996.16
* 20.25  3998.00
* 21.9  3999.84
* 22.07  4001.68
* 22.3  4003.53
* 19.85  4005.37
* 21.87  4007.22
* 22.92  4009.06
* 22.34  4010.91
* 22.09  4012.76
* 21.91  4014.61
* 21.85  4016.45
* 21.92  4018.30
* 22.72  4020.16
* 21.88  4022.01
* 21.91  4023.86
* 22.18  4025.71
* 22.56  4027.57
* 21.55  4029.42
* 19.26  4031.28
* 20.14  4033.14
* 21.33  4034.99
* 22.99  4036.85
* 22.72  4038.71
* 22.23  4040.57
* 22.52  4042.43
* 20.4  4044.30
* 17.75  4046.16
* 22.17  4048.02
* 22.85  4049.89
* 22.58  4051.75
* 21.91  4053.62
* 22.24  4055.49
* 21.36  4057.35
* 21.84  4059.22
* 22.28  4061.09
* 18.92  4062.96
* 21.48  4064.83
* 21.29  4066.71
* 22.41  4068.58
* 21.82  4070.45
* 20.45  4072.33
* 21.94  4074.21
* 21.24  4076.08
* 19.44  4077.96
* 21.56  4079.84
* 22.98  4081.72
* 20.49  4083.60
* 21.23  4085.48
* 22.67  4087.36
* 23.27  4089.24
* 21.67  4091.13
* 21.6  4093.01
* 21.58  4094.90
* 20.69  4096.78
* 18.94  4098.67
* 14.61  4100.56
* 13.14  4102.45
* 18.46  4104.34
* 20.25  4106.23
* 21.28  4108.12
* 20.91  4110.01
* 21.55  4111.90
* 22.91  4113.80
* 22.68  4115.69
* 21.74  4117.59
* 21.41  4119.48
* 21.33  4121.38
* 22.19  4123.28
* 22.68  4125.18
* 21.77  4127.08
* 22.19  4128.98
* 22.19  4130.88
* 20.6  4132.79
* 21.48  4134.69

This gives 1.4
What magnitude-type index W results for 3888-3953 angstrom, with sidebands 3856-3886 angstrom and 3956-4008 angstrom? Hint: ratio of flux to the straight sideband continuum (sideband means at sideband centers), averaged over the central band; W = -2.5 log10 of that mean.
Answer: 0.15 mag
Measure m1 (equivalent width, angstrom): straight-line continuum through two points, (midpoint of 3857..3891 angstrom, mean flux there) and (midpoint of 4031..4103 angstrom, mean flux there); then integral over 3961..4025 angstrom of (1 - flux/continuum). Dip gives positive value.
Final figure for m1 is 3.9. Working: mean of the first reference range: 18.8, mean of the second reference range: 21.1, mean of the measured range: 19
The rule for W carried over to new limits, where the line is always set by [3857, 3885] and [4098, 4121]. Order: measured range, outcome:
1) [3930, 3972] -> 0.390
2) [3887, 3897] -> 0.229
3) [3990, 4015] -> -0.095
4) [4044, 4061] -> -0.088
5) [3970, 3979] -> 0.331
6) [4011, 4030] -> -0.114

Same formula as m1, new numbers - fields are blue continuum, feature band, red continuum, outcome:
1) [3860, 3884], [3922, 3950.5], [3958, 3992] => 6.2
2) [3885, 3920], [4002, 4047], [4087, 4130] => -4.3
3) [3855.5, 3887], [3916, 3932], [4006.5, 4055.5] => 3.4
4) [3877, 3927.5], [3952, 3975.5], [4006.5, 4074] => 6.5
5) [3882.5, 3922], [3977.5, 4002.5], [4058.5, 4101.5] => -1.8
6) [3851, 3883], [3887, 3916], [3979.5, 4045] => 3.1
